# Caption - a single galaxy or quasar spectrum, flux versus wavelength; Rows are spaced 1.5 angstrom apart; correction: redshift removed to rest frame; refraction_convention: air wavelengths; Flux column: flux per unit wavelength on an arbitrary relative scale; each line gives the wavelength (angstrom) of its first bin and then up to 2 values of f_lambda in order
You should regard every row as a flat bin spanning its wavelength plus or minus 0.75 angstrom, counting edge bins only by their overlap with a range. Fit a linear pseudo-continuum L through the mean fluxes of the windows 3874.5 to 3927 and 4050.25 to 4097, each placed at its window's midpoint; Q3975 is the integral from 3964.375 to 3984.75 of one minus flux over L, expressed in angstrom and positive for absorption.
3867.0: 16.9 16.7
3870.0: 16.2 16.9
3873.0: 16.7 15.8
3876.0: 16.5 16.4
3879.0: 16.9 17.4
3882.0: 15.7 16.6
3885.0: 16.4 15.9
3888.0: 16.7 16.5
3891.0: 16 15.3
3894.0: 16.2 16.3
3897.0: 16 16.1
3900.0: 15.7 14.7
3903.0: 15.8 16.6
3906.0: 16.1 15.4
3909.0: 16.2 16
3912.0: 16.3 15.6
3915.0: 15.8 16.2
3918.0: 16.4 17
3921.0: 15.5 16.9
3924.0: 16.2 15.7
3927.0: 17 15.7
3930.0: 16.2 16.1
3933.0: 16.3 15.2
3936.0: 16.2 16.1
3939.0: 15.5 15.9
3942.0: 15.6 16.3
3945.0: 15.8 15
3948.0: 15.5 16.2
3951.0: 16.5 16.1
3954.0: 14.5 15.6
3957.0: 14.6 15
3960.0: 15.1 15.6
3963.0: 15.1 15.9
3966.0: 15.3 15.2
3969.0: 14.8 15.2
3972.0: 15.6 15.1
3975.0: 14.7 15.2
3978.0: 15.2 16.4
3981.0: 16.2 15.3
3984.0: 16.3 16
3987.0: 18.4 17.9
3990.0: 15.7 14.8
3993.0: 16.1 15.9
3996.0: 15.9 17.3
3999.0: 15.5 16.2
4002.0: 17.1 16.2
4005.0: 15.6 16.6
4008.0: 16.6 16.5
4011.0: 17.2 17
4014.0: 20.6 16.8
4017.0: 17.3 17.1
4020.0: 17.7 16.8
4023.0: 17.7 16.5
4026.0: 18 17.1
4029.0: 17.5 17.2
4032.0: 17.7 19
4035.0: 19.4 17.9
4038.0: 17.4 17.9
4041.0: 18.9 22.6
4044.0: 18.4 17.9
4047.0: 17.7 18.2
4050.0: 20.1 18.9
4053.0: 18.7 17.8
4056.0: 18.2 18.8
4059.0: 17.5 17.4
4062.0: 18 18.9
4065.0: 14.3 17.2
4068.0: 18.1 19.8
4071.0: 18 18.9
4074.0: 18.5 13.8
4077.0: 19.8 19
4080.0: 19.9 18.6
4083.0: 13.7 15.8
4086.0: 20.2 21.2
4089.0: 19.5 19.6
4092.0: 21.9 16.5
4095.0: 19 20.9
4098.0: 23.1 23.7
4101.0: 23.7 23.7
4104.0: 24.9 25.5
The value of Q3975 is 2.0 angstrom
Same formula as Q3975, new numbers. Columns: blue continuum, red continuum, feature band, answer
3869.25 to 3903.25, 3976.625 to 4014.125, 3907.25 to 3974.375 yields 2.28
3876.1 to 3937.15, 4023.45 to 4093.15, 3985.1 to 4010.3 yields 1.51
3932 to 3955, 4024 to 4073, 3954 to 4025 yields 2.88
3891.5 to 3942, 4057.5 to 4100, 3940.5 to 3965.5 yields 1.59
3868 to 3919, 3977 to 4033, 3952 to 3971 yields 1.51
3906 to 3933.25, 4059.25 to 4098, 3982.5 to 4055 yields 0.60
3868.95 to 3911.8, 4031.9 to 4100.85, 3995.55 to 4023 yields 1.49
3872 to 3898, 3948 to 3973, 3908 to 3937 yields -0.49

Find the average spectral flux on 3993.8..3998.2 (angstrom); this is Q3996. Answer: 16.4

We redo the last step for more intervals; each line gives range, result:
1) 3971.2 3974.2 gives 15.4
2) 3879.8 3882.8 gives 16.5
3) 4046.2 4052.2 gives 18.7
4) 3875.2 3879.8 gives 16.6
